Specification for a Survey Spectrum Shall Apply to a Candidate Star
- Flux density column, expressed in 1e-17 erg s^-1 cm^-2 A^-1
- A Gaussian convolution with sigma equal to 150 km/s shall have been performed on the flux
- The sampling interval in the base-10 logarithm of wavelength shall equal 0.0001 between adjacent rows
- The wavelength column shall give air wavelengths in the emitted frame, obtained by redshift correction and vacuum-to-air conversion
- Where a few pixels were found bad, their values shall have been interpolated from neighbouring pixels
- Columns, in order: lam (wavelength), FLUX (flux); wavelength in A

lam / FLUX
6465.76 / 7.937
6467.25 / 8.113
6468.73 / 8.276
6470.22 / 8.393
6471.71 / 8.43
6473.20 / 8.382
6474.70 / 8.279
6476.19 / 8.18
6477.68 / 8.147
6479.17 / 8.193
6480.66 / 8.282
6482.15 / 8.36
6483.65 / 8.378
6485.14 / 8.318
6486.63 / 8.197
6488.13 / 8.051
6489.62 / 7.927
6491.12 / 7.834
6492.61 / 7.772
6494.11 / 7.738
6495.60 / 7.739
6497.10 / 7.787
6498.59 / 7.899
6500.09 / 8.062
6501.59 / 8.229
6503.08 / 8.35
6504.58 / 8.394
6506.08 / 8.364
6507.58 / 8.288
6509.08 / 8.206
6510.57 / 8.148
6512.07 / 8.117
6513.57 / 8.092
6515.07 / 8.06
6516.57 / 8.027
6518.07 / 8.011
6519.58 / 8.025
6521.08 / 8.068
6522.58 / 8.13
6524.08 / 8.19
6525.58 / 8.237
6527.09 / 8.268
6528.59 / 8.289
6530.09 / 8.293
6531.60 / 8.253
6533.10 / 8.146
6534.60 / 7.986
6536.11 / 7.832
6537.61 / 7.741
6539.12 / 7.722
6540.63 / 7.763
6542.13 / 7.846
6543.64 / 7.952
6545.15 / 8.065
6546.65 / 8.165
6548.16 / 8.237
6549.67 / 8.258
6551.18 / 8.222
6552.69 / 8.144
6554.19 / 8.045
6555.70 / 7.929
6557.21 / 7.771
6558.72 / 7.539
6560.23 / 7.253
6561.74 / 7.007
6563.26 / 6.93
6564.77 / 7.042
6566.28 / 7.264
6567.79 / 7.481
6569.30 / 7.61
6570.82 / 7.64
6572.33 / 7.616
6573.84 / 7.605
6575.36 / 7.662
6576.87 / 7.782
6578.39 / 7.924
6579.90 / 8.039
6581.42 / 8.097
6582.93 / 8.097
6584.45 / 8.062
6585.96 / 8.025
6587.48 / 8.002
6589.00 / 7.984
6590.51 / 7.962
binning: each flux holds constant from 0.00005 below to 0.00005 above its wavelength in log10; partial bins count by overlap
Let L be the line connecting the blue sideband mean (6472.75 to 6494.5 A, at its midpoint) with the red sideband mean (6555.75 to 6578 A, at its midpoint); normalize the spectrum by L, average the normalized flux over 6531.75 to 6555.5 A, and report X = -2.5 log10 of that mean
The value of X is -0.05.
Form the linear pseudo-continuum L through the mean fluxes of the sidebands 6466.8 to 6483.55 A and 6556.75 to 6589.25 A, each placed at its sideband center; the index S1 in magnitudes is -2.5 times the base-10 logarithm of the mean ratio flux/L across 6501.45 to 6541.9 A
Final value -0.02 mag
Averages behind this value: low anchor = 8.28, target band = 8.12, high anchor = 7.65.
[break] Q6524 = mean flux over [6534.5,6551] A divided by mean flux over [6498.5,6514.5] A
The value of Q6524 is 1.0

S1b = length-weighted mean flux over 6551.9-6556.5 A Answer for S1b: 8.05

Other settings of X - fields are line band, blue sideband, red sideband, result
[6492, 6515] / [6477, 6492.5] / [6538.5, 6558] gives 0.004 mag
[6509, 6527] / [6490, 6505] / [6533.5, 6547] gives -0.024 mag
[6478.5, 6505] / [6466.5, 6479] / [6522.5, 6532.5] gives 0.024 mag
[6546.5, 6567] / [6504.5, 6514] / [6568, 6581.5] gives 0.027 mag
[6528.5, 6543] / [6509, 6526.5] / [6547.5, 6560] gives 0.010 mag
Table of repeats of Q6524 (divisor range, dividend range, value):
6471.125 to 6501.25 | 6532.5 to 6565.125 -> 0.96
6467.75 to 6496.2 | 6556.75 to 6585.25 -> 0.93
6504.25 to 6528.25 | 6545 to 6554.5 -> 1.00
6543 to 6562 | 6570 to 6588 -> 0.99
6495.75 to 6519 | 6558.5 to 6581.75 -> 0.93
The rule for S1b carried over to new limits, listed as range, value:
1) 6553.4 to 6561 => 7.72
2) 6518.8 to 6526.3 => 8.13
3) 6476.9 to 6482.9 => 8.25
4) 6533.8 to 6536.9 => 7.92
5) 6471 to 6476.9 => 8.31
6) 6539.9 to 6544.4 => 7.85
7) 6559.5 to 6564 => 7.05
